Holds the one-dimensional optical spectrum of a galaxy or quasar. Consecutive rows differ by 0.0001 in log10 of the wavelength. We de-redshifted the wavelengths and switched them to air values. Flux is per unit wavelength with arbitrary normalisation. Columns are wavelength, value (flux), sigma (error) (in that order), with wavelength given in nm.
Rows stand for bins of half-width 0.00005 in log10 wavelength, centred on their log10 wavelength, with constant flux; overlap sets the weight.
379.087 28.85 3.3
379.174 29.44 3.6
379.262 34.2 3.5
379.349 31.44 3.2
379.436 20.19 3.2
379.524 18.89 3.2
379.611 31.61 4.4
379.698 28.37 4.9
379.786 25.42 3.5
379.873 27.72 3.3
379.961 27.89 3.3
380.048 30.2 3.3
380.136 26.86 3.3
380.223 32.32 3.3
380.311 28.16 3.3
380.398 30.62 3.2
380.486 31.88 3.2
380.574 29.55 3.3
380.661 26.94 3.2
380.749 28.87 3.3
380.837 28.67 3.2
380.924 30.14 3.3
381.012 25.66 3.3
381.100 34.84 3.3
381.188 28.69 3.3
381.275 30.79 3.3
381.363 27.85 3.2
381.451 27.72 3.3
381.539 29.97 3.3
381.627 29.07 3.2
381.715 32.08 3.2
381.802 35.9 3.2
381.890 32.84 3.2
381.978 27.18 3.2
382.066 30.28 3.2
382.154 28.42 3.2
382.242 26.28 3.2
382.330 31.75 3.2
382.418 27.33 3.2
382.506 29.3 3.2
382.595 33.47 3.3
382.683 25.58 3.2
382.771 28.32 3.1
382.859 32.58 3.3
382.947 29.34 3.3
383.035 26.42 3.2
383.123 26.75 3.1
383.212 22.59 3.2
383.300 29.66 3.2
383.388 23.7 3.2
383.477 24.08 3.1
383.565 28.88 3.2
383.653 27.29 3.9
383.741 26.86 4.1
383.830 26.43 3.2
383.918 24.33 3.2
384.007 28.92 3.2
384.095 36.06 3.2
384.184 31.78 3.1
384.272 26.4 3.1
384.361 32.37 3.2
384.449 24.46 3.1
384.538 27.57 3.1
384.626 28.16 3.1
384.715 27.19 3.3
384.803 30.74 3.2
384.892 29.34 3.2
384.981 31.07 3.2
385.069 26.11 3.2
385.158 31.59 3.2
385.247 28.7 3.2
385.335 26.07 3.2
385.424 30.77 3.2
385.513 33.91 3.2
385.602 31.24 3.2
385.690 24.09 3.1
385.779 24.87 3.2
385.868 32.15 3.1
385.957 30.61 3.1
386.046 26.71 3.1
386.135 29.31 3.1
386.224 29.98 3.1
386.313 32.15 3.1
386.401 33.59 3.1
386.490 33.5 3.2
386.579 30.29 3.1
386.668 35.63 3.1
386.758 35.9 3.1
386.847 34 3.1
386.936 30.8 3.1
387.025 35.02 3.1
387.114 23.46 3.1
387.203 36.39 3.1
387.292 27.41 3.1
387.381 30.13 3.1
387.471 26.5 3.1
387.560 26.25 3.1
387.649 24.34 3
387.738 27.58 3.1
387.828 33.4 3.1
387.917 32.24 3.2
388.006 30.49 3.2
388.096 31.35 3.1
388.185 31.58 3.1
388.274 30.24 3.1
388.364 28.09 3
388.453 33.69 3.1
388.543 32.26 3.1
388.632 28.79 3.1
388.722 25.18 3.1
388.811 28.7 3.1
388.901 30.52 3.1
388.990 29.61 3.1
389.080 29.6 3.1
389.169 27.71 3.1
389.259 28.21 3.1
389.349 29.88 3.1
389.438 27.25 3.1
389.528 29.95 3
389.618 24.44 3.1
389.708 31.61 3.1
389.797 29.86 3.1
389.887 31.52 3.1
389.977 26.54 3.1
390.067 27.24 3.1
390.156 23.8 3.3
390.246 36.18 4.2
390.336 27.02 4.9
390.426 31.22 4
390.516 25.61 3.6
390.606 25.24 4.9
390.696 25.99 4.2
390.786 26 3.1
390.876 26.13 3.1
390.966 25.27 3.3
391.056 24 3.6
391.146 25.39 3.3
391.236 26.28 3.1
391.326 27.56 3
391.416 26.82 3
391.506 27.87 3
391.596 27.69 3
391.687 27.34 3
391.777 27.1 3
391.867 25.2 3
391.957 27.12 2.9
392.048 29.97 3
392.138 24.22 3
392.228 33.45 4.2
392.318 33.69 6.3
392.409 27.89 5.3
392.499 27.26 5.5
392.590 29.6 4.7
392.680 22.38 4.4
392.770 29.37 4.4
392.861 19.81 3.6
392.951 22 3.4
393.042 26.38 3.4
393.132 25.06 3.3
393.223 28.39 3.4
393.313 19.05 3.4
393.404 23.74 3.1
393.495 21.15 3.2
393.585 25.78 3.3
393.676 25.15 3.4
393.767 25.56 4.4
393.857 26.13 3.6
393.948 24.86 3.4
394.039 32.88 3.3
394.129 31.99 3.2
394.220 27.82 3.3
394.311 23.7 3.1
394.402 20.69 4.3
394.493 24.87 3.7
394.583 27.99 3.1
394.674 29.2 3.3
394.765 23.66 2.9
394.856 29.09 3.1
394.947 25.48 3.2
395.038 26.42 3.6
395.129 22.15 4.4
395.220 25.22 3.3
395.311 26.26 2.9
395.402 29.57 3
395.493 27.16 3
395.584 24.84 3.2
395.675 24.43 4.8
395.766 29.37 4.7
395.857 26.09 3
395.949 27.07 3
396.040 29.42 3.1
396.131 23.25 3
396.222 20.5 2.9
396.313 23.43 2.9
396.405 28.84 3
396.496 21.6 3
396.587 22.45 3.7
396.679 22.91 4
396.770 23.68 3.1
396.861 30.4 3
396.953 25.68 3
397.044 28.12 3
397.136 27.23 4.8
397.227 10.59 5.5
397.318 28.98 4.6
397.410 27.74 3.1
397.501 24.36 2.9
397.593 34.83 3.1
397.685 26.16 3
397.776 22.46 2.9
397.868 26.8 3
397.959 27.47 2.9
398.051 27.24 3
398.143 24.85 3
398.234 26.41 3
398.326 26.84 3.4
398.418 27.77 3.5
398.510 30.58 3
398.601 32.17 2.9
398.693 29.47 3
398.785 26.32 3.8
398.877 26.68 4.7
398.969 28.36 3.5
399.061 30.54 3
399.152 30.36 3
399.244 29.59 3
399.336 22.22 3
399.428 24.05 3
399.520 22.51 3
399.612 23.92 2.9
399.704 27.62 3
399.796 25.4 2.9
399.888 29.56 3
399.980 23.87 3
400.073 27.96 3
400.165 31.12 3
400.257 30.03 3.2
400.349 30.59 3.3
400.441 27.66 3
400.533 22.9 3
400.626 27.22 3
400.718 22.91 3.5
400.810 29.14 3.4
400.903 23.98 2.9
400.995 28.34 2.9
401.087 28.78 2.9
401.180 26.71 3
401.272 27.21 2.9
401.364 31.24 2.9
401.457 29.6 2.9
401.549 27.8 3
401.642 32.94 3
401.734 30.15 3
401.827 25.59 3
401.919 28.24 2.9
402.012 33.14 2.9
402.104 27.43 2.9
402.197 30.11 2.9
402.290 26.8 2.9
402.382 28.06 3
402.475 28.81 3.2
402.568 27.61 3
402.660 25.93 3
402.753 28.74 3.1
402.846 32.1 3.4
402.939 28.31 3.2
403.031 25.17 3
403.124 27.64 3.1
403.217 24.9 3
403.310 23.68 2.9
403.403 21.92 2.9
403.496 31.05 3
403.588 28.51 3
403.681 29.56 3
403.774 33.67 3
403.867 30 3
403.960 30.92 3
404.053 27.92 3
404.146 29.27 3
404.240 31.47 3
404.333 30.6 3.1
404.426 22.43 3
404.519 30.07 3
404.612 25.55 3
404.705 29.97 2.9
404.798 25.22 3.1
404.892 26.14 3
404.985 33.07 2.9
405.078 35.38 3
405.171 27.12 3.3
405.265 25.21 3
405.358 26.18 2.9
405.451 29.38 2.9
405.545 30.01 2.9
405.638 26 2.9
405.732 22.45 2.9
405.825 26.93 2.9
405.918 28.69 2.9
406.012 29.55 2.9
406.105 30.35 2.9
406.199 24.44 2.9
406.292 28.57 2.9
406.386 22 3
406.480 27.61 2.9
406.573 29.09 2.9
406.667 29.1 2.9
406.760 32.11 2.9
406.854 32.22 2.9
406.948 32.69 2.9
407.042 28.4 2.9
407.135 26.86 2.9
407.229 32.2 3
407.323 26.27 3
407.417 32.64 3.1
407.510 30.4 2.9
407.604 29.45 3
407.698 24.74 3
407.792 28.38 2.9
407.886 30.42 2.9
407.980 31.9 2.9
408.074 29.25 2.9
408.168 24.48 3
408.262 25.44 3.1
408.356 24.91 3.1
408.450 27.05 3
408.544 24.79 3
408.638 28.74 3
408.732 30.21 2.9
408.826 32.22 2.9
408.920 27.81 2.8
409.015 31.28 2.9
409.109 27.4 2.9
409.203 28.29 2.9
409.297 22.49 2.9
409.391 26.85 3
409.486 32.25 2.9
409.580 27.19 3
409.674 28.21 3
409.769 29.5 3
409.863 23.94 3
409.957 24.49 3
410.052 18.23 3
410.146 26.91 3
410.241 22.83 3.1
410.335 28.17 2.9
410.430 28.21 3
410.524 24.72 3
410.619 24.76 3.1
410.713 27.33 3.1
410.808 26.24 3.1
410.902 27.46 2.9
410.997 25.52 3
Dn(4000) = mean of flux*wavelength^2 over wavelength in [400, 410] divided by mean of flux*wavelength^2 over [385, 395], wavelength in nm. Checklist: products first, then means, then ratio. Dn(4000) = 1.1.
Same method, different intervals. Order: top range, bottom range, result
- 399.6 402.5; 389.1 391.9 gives 1.07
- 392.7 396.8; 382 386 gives 0.94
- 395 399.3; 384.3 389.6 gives 0.94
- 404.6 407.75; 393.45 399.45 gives 1.14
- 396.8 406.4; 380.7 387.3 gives 1.03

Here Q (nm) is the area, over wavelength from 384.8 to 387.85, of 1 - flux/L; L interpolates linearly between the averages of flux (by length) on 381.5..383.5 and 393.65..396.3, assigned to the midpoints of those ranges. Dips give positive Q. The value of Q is -0.220 nm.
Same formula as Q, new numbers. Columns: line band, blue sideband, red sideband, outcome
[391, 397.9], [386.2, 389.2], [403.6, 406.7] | 0.84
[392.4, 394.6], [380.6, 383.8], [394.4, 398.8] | 0.10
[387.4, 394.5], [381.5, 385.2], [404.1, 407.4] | 0.28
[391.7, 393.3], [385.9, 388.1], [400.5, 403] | 0.16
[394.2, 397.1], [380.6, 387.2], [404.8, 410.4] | 0.30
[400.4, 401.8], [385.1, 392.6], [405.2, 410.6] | 0.02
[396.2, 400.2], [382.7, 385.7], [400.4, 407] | 0.26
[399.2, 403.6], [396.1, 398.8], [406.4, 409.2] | -0.07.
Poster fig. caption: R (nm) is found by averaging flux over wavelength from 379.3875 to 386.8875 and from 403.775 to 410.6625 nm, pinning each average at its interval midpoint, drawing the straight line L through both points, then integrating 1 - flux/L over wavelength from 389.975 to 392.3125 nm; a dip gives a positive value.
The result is 0.12 nm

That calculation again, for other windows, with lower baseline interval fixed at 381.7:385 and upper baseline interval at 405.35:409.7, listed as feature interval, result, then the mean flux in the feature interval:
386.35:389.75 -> -0.184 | 30.1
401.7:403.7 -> 0.036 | 27.8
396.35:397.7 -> 0.138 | 25.5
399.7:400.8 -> 0.043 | 27.3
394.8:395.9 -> 0.084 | 26.3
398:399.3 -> 0.005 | 28.3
